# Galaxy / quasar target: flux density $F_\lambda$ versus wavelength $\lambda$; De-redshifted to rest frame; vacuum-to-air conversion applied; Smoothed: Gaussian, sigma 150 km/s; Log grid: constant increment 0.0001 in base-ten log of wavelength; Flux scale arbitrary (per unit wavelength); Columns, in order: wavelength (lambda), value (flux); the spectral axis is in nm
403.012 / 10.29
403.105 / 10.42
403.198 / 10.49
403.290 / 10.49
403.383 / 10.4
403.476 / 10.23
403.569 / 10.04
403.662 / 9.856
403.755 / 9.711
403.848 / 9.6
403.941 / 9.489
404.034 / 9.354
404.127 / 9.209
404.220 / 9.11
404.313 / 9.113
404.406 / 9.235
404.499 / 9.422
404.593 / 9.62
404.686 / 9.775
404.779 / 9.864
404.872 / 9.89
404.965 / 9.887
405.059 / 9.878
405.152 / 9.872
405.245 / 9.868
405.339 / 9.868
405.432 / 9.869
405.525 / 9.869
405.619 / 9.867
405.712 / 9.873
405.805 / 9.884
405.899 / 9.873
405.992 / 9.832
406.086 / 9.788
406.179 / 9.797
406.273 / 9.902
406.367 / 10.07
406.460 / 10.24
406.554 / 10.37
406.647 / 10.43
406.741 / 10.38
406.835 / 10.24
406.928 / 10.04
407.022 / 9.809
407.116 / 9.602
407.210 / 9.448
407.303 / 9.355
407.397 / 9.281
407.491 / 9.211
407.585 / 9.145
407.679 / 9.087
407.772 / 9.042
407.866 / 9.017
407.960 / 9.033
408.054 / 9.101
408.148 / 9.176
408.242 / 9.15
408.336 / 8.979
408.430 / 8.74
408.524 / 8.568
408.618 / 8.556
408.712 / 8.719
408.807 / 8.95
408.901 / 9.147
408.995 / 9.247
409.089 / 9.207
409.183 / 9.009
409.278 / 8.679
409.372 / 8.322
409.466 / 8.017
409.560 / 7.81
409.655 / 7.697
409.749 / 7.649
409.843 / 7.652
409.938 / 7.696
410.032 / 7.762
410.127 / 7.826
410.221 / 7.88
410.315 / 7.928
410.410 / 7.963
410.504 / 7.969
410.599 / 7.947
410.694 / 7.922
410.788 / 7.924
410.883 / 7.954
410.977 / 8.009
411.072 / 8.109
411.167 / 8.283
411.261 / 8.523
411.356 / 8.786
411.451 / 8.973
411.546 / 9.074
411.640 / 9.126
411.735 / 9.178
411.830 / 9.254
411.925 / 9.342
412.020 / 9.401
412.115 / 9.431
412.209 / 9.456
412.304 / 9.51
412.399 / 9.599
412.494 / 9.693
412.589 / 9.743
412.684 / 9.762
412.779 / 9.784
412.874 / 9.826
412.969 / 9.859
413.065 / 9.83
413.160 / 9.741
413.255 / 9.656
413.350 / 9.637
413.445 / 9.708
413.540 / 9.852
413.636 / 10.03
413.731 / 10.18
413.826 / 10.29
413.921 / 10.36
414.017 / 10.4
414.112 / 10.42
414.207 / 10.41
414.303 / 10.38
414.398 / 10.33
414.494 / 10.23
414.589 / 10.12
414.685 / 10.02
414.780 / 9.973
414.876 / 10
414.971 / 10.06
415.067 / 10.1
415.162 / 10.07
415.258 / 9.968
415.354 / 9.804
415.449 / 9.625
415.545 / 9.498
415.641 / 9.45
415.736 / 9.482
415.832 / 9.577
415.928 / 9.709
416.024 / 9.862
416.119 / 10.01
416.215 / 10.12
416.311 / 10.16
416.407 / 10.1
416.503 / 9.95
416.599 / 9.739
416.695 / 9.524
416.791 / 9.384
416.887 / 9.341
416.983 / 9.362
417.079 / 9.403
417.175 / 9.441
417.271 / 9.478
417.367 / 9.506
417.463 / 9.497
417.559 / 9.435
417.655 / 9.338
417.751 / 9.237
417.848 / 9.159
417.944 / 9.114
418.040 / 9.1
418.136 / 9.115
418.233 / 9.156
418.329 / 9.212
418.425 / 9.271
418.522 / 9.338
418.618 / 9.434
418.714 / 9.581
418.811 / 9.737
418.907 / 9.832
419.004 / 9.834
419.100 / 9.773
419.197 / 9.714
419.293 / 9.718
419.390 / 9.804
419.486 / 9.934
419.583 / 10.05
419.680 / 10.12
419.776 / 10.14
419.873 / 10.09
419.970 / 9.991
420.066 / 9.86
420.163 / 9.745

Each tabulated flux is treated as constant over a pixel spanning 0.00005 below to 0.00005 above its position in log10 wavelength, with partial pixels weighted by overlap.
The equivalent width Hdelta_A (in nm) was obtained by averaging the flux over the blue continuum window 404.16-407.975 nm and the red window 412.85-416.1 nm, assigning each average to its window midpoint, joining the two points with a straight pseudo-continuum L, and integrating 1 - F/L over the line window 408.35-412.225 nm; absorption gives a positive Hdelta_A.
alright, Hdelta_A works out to 0.53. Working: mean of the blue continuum 9.71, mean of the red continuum 9.96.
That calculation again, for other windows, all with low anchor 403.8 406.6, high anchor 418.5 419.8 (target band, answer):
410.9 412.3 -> 0.121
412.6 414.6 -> -0.053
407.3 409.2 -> 0.141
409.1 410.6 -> 0.268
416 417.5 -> 0.016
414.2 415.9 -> -0.027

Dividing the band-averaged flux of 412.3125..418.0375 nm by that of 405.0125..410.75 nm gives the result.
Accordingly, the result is 1.1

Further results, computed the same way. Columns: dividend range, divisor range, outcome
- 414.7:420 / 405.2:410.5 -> 1.06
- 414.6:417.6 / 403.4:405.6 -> 1.00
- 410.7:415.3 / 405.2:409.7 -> 1.02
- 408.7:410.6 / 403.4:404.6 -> 0.86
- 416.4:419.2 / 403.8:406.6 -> 0.97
